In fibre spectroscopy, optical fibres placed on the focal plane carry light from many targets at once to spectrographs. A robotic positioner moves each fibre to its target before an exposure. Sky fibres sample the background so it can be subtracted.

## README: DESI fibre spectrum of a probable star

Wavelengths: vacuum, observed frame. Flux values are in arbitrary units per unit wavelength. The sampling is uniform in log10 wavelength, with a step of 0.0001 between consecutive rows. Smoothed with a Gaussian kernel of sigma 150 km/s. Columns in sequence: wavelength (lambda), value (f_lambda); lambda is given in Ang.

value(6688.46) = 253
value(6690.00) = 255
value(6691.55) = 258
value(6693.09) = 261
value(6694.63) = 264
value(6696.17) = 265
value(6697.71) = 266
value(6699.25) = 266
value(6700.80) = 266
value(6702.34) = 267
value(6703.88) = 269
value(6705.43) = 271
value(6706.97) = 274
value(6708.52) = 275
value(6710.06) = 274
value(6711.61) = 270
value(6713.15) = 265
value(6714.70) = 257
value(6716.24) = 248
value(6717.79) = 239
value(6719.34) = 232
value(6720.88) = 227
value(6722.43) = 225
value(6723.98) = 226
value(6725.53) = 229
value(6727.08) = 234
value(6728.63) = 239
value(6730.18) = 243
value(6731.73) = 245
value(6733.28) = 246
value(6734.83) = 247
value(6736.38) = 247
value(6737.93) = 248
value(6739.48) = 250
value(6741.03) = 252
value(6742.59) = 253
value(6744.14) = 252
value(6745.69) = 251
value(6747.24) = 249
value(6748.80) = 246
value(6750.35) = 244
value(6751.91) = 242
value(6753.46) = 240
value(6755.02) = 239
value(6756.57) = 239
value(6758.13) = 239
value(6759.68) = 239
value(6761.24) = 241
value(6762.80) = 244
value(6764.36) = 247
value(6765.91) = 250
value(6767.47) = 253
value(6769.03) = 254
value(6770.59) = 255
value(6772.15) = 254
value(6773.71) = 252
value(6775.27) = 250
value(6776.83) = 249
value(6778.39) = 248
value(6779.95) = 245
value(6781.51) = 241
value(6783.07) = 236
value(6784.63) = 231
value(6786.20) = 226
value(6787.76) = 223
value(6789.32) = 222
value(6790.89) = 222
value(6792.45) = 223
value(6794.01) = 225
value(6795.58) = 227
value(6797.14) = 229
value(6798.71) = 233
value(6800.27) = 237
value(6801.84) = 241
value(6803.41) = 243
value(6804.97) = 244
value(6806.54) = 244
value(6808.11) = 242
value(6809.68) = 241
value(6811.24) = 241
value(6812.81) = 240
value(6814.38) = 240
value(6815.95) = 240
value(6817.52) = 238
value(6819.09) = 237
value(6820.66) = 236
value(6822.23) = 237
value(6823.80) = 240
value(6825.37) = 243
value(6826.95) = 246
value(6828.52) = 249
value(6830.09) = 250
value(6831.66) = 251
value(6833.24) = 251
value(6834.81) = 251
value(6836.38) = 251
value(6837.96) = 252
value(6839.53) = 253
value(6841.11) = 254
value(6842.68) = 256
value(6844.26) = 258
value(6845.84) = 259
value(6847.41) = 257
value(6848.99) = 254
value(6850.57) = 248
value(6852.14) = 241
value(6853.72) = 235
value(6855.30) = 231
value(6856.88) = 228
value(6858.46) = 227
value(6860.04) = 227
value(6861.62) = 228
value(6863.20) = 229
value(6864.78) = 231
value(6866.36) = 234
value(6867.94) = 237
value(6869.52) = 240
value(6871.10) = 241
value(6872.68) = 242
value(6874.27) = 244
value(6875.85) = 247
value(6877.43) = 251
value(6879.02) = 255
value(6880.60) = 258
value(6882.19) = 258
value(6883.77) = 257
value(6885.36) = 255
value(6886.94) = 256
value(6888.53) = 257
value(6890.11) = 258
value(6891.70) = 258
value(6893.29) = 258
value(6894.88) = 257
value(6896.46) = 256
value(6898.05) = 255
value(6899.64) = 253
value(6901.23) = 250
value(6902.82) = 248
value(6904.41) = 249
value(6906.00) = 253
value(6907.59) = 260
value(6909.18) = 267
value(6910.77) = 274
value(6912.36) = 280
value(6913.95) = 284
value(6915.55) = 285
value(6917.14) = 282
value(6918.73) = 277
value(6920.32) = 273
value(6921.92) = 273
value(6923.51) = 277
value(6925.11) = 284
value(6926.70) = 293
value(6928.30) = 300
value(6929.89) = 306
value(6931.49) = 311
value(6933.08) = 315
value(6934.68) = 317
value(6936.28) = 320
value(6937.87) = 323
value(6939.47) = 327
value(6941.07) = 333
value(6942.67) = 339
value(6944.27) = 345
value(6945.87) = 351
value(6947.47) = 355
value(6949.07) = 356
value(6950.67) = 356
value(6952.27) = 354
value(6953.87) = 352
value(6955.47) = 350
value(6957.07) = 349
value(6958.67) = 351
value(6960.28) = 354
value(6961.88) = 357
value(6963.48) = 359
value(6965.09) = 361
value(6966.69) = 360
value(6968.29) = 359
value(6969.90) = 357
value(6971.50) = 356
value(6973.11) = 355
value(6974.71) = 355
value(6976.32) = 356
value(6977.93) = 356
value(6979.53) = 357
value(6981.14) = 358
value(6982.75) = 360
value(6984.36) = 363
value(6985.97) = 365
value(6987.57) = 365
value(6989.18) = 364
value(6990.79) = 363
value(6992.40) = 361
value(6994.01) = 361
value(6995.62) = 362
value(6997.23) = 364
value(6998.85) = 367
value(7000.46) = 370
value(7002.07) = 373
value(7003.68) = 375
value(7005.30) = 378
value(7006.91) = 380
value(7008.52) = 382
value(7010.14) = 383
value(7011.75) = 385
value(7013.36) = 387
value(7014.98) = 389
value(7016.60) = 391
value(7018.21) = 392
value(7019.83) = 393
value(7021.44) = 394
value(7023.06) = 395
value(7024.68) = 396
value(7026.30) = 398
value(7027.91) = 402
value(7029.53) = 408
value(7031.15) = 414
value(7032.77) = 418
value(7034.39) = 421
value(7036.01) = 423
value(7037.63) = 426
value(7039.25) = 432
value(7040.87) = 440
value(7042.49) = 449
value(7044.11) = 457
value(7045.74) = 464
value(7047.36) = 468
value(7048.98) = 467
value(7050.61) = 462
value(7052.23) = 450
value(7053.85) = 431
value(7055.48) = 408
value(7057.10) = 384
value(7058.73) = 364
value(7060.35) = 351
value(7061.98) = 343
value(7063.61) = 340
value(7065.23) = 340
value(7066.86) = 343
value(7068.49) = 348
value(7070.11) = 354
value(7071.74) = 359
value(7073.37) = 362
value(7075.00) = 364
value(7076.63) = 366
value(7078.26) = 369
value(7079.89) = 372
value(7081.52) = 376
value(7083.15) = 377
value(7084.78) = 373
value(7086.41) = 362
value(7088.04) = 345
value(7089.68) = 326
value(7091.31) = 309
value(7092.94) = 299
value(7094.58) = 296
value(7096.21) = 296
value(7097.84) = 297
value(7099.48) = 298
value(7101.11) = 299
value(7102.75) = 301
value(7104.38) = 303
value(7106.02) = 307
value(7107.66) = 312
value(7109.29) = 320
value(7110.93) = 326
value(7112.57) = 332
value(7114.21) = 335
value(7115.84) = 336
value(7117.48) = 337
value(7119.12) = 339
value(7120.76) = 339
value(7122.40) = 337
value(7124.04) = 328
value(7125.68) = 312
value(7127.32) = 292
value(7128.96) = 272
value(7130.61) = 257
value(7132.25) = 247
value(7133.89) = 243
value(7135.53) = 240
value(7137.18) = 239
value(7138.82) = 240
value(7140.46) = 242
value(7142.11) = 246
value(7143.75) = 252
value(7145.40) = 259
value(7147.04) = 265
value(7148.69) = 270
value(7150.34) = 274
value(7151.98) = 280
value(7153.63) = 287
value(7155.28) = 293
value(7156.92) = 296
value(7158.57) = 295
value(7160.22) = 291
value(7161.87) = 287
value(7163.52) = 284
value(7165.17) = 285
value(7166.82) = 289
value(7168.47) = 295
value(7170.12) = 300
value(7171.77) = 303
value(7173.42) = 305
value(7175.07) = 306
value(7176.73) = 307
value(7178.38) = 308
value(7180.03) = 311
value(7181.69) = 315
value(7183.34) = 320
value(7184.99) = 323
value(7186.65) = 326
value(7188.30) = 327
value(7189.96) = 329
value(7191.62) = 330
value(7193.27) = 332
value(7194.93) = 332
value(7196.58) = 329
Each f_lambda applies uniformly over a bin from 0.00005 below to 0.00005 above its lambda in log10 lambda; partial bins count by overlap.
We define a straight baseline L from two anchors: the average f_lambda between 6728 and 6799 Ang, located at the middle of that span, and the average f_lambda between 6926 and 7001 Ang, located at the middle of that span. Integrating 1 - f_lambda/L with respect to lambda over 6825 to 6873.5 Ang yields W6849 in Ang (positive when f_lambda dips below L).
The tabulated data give 7.3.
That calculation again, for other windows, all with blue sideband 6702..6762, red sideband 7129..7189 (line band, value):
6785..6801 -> 1.7 Ang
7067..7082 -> -4.7 Ang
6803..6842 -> 1.6 Ang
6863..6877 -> 1.1 Ang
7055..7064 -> -2.9 Ang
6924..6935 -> -1.6 Ang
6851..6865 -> 1.5 Ang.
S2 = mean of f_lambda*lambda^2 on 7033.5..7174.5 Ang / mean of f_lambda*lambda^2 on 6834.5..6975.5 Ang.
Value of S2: 1.23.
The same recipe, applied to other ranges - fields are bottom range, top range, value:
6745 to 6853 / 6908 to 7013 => 1.47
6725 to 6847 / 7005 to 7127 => 1.65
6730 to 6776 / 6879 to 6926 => 1.12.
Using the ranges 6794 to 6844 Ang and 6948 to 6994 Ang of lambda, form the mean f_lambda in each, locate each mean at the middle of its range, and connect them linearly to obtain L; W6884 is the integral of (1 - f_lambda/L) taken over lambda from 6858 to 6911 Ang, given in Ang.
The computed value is 7.9 Ang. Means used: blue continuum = 243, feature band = 249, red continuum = 358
